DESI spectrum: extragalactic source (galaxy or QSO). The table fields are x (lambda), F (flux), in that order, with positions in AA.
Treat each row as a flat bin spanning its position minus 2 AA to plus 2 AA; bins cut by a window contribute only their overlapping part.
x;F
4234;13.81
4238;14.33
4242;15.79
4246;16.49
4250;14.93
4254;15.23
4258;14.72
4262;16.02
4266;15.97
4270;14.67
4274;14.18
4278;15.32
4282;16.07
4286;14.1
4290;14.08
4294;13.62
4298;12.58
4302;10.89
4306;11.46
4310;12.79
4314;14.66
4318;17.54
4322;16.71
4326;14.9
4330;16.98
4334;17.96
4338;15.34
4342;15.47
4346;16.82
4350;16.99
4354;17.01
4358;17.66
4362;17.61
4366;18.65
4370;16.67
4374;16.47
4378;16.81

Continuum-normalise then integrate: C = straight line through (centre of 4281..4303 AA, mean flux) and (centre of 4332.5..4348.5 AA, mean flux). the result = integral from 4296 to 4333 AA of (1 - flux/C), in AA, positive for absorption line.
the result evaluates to 1.4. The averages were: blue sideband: 13.6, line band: 14.4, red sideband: 16.4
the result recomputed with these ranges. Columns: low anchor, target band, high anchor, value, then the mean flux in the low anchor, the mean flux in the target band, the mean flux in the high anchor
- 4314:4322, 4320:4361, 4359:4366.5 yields 1.62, 16.6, 16.6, 18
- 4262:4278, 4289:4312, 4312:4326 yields 4.71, 15.1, 12.5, 16.1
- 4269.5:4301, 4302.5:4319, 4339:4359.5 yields 1.75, 14.2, 13.6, 16.7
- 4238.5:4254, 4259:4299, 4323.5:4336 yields 3.10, 15.5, 14.7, 16.6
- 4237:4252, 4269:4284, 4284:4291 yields -0.67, 15.5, 15.1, 14.1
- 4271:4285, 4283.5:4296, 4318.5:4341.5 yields 1.10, 15.1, 14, 16.4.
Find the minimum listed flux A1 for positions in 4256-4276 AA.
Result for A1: 14.18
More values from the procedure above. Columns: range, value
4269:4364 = 10.89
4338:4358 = 15.34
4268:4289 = 14.1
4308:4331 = 12.79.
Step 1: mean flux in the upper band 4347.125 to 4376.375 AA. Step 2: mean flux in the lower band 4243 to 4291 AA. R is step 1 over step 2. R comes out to 1.14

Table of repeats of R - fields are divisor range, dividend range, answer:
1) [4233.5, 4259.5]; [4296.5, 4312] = 0.79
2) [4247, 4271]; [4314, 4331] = 1.06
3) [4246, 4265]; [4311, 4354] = 1.06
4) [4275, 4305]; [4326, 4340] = 1.20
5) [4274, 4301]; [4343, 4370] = 1.22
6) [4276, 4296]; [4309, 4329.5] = 1.06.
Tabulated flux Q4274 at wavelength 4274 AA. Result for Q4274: 14.18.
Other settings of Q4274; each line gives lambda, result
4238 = 14.33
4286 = 14.1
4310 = 12.79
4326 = 14.9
